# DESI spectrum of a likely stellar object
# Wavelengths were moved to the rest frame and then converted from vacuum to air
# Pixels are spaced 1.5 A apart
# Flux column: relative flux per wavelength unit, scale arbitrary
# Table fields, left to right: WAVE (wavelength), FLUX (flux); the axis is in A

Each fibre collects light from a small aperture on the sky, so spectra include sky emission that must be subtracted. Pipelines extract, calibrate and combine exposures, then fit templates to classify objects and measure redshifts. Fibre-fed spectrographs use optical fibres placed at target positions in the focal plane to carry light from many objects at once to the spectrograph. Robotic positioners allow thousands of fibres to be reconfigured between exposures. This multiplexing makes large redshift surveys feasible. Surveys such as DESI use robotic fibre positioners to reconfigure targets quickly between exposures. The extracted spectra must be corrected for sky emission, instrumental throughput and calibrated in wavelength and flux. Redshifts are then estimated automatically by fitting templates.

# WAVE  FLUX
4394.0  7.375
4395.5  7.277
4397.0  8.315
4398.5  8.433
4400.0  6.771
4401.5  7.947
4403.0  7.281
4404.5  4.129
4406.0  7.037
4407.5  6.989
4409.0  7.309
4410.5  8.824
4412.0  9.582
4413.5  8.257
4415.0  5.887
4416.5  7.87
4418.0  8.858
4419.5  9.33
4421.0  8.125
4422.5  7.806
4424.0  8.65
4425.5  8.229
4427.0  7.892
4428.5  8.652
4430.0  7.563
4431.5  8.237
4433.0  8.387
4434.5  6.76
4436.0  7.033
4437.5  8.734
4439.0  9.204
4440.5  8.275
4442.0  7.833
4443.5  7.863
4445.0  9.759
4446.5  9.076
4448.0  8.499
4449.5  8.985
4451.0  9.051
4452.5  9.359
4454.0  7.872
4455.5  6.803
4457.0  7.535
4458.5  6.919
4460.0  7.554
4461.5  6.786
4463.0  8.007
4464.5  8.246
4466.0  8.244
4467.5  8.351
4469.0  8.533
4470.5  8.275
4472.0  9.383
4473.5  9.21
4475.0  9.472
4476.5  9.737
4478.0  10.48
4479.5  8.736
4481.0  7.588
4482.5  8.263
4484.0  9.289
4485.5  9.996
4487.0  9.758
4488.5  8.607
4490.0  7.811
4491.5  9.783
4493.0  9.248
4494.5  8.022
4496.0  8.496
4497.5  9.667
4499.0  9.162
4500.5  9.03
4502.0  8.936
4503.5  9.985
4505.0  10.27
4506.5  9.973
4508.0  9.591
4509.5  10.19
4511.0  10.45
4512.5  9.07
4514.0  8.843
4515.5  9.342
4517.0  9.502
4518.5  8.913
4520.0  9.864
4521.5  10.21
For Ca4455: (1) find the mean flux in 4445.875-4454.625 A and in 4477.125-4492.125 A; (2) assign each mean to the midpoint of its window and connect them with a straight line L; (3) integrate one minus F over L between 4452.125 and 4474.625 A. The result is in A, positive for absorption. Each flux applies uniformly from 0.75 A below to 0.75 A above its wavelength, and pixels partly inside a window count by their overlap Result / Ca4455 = 2.1 A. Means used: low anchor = 8.82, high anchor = 9.03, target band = 8.07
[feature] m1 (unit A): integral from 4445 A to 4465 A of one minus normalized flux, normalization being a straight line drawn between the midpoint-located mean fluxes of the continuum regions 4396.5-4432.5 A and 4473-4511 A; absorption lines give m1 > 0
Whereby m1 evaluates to 1.1 A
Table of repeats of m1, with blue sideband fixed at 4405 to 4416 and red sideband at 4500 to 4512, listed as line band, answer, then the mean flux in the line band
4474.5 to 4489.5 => 0.14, 9.16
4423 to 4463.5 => 1.10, 8.13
